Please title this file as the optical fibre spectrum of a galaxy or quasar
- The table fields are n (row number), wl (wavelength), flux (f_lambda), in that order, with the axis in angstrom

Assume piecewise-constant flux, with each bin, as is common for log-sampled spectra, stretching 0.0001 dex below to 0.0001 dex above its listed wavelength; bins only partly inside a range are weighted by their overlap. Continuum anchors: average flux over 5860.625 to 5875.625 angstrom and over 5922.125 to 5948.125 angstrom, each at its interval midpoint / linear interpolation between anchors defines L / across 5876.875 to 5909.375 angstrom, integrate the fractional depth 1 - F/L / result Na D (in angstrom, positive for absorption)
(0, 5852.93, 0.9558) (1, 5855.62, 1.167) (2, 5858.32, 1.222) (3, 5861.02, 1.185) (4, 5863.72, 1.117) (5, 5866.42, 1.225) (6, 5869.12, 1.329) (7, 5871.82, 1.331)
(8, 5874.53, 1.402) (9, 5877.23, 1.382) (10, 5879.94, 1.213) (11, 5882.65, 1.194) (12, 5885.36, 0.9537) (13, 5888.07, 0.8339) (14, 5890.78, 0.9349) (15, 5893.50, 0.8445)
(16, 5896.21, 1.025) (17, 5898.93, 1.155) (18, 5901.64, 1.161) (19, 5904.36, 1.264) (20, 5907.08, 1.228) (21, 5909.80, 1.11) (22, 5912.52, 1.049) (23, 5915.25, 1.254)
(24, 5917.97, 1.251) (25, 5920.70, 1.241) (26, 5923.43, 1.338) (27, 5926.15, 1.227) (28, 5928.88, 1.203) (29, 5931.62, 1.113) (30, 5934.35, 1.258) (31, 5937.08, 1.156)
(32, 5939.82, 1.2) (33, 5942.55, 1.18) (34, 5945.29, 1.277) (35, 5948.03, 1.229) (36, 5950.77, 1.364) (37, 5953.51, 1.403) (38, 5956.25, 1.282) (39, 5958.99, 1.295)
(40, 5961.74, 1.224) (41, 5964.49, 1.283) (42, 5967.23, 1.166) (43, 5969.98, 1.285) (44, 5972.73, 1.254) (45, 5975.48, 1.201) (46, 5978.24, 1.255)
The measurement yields 4.1 angstrom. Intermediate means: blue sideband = 1.27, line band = 1.09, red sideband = 1.22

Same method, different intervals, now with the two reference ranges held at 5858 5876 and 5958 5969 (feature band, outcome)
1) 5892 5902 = 1.8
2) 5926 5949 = 0.8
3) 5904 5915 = 0.8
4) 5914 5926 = -0.2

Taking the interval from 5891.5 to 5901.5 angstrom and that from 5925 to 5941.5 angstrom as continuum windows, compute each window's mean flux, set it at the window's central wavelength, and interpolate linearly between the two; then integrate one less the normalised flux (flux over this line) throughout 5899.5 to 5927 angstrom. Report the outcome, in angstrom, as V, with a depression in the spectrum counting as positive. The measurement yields -2.78 angstrom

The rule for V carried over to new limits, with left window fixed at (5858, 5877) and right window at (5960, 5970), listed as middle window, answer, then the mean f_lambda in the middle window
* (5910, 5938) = 0.97 angstrom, 1.21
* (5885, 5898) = 3.47 angstrom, 0.923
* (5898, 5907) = 0.40 angstrom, 1.2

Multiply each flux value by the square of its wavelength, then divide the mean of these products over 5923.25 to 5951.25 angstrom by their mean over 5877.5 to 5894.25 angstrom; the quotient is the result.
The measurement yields 1.2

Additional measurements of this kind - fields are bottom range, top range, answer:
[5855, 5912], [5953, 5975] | 1.13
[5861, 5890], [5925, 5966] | 1.07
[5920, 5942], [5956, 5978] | 1.04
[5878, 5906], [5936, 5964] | 1.21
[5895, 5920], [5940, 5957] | 1.11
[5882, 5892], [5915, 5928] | 1.32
